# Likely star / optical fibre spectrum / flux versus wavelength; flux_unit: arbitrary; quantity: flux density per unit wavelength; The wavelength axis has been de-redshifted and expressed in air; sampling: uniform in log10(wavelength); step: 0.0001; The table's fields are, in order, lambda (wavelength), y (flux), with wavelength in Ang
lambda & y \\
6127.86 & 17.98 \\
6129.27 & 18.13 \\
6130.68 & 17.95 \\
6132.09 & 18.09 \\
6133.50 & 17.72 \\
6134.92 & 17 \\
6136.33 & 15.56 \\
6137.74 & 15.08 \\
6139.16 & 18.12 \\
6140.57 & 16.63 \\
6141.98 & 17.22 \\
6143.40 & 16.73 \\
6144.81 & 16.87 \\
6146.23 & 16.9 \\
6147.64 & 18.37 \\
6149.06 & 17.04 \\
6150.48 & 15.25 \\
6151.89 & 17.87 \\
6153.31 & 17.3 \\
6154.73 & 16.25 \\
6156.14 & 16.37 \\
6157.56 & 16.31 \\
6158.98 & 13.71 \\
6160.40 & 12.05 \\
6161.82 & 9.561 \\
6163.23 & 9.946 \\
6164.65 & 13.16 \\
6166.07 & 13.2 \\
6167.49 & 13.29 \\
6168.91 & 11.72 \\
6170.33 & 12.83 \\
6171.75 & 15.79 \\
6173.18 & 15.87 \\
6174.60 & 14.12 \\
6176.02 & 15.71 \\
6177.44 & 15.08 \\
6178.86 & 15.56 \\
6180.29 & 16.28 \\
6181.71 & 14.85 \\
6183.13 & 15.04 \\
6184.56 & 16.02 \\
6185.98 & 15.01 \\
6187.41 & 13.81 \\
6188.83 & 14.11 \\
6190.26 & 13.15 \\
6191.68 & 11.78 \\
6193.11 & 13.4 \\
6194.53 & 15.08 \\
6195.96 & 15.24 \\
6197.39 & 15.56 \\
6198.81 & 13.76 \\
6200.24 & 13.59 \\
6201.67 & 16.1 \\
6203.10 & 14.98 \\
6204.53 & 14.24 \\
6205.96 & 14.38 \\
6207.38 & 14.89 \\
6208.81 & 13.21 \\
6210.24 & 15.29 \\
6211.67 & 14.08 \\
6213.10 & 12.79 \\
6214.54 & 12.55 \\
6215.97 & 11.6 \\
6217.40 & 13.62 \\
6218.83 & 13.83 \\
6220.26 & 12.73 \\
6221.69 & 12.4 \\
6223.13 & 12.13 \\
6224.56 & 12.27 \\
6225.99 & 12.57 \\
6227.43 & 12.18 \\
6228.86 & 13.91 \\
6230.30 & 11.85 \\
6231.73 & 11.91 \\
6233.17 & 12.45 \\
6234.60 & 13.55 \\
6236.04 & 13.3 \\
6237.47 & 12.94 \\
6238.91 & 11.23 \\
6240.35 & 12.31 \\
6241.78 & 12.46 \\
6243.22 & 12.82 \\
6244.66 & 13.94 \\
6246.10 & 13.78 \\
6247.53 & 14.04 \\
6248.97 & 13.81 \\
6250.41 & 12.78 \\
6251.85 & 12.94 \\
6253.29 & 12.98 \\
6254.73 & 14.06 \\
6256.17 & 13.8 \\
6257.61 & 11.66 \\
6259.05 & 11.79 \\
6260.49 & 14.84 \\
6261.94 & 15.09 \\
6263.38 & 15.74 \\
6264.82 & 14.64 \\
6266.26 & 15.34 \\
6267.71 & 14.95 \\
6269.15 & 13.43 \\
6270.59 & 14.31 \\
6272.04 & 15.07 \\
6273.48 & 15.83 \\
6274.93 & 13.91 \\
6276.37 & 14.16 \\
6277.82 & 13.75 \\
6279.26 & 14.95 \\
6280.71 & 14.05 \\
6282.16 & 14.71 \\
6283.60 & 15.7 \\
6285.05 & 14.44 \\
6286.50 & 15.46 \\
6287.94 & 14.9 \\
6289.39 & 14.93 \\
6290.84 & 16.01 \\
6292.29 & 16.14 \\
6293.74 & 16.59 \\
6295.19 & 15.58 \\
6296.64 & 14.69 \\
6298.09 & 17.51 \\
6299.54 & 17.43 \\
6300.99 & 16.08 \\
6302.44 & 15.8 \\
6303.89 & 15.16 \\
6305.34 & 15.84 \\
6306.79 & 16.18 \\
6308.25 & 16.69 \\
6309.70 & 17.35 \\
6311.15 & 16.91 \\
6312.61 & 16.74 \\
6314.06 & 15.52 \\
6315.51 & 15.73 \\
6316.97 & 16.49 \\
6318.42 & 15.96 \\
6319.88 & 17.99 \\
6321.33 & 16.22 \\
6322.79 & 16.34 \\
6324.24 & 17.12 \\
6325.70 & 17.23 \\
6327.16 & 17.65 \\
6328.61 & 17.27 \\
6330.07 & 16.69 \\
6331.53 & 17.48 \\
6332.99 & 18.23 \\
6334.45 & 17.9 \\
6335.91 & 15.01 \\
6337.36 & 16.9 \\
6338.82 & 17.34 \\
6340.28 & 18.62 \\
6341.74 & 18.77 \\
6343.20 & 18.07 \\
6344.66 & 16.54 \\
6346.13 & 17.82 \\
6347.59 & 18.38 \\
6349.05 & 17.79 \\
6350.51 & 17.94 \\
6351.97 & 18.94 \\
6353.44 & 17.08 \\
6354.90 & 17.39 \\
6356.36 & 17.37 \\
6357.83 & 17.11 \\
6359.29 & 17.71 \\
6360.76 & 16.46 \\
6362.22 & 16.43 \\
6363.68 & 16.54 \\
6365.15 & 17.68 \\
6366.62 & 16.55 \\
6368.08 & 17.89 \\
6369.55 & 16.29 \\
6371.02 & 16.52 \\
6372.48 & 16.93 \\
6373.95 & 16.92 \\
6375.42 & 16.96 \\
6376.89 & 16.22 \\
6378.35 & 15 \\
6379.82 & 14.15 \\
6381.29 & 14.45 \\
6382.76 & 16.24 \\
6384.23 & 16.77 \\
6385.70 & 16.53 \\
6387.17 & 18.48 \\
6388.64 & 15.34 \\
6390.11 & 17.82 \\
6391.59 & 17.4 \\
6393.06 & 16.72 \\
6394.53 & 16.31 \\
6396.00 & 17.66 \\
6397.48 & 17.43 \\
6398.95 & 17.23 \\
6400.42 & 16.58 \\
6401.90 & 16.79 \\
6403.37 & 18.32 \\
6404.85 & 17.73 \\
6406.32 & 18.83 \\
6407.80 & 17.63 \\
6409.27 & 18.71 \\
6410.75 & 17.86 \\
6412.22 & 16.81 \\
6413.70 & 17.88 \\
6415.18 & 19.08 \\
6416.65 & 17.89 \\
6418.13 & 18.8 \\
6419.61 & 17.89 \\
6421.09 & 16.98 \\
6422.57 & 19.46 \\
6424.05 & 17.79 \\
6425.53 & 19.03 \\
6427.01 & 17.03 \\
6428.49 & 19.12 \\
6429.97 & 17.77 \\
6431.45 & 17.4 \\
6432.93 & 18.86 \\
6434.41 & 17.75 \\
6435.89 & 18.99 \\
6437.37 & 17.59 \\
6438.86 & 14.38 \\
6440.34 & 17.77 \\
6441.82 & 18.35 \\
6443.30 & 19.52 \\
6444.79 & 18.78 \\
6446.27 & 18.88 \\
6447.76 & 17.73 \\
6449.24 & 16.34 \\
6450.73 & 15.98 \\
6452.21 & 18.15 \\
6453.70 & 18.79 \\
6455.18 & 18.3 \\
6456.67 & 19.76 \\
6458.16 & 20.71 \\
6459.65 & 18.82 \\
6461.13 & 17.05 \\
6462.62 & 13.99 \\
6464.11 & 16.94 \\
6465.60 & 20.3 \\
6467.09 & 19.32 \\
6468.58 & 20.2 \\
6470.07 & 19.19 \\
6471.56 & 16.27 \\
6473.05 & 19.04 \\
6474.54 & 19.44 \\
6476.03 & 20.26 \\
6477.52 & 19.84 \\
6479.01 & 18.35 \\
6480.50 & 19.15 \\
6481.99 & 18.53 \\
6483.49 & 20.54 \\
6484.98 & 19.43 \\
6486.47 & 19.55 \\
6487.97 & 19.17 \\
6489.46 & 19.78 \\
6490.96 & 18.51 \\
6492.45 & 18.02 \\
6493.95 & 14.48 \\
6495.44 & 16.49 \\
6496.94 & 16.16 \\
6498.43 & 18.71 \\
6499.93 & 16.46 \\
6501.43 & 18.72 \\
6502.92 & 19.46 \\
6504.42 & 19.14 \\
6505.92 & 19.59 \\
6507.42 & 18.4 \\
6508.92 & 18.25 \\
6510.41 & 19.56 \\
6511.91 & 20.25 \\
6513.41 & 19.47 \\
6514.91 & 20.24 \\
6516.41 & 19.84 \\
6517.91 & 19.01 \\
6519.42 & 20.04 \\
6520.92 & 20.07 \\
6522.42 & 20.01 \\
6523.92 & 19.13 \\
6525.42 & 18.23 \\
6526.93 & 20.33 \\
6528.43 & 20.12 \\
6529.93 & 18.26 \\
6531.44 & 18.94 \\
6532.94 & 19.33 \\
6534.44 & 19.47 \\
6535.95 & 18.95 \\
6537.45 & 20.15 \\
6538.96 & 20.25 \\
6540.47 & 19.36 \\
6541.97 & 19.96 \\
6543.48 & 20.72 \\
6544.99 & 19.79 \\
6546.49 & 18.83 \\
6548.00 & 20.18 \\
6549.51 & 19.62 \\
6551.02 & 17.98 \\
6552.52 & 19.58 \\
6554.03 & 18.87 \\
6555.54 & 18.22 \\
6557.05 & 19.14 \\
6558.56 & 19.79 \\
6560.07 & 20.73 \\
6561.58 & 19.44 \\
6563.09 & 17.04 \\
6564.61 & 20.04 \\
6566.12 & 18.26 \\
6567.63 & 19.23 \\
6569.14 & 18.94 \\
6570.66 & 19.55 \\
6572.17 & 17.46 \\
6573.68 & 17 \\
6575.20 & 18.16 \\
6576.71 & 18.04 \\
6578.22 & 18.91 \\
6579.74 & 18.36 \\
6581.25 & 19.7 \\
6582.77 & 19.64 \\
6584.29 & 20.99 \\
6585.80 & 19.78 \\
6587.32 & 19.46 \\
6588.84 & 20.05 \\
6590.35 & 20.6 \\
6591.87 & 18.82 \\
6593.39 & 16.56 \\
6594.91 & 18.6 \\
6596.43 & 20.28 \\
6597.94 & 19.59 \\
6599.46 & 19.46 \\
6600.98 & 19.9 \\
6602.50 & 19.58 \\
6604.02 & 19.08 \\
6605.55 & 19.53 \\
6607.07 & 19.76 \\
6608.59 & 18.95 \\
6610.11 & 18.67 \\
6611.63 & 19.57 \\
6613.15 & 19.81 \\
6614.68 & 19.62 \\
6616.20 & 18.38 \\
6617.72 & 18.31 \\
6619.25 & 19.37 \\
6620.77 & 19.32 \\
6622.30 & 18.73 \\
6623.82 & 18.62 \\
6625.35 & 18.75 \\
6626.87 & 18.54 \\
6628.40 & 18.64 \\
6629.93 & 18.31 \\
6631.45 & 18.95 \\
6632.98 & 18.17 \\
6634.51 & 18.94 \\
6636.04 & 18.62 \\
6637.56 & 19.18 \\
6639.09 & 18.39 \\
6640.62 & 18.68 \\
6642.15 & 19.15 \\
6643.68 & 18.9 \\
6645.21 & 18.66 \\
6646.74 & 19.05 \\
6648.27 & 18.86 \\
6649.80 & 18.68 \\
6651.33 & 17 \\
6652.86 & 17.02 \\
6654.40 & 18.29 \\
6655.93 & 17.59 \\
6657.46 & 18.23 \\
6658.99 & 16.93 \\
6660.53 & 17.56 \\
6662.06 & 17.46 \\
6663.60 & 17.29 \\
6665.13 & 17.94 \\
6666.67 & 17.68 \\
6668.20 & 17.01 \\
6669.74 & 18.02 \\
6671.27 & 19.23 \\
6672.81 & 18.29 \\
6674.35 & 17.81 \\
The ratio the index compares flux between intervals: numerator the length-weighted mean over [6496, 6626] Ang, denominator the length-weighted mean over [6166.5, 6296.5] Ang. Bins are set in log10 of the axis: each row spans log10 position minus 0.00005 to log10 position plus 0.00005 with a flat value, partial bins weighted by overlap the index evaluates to 1.37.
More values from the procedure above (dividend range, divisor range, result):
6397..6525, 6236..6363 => 1.17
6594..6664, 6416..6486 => 1.02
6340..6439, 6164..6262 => 1.27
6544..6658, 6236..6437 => 1.16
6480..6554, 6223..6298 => 1.37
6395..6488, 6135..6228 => 1.26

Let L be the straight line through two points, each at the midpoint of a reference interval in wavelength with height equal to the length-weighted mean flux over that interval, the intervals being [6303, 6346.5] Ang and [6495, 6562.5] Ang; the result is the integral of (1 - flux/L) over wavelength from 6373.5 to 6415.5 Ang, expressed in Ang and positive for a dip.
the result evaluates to 1.66 Ang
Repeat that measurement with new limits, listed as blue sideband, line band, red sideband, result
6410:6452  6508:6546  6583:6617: -1.64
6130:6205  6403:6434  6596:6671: -2.03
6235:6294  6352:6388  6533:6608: -1.84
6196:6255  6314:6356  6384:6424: -3.51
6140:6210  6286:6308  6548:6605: 0.27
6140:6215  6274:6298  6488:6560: 1.51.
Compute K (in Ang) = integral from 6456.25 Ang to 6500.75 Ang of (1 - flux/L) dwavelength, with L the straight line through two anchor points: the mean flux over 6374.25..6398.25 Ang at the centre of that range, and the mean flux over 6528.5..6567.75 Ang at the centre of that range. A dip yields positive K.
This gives -0.93 Ang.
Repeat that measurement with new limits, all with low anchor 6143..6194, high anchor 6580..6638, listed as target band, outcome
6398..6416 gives -0.7 Ang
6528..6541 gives -0.7 Ang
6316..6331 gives -0.6 Ang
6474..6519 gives -2.0 Ang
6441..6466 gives -0.7 Ang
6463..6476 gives -0.7 Ang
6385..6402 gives 0.0 Ang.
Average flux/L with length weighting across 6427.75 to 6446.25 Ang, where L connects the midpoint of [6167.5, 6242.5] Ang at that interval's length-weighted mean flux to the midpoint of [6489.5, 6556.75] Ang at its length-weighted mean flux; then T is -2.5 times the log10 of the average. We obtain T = -0.03 mag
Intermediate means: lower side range 13.7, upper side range 19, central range 18.1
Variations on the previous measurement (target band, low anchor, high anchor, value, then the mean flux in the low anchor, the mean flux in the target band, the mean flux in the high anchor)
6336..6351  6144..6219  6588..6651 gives -0.10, 14.5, 17.7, 19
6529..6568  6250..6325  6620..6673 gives -0.11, 15.3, 19.3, 18.3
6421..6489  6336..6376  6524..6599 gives -0.01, 17.3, 18.4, 19.2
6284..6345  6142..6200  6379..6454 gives -0.01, 14.8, 16.6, 17.6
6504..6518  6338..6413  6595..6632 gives -0.06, 17.2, 19.4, 19.1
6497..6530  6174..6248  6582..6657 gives -0.09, 13.7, 19.2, 19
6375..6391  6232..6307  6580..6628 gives -0.01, 14.4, 16.2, 19.3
